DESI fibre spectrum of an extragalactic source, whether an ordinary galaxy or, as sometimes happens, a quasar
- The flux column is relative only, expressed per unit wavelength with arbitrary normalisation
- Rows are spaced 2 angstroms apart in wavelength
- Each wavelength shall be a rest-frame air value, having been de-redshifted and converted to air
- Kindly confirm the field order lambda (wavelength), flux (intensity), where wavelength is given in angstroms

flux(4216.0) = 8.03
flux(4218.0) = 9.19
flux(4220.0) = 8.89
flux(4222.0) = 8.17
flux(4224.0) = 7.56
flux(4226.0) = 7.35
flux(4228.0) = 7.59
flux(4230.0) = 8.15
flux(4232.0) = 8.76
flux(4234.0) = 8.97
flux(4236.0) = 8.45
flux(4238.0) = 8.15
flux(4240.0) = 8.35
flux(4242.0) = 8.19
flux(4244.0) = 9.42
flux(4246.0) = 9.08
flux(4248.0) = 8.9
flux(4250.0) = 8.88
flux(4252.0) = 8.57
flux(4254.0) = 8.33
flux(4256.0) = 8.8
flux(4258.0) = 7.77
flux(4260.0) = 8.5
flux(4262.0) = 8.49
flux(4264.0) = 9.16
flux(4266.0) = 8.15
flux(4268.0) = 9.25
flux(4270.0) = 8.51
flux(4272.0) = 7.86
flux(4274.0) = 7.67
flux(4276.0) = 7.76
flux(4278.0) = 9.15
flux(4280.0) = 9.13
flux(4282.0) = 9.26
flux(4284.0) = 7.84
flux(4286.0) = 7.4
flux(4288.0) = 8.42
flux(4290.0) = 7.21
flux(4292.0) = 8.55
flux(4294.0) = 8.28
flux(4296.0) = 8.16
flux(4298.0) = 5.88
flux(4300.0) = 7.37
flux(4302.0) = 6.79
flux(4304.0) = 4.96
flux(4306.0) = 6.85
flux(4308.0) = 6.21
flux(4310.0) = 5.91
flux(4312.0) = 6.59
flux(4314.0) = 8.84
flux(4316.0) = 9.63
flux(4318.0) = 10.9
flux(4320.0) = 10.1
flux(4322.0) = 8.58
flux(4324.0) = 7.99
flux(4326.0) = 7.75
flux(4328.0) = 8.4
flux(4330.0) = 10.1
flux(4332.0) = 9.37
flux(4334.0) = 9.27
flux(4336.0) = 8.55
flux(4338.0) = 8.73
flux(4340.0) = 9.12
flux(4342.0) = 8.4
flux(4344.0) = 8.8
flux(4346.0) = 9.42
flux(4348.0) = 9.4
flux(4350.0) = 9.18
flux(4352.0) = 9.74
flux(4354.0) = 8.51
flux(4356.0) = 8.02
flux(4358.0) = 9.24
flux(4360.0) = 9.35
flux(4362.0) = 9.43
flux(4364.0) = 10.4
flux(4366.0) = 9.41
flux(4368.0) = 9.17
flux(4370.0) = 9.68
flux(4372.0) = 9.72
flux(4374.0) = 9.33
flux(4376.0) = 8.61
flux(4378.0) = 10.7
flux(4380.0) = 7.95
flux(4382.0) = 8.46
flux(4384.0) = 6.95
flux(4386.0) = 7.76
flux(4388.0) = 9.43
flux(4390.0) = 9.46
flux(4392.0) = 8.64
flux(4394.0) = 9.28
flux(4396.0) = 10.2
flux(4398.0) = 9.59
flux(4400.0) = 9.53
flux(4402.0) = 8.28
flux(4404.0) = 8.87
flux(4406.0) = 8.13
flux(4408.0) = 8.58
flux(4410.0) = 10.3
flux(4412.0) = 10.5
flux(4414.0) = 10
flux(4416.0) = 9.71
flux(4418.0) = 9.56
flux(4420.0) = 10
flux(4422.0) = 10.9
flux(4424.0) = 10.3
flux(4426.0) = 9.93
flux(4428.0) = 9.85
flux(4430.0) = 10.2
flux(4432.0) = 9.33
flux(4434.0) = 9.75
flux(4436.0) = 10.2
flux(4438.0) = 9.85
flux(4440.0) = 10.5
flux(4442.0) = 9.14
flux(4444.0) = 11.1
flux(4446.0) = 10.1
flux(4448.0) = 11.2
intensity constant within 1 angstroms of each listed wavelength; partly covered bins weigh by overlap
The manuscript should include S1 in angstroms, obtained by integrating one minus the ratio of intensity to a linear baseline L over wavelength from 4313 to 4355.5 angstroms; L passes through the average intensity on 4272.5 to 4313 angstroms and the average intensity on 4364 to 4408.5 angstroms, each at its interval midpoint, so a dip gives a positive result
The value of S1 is -4.8 angstroms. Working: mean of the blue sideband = 7.47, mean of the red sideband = 9.02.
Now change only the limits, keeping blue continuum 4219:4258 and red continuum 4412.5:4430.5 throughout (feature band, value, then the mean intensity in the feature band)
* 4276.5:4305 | 3.7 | 7.74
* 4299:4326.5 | 4.1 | 7.75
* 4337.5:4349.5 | 0.5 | 9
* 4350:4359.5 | 0.5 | 8.93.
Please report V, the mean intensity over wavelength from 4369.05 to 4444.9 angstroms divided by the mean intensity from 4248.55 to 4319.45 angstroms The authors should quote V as 1.2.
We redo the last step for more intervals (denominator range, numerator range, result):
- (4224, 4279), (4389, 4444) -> 1.15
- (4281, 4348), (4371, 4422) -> 1.13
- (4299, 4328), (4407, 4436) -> 1.28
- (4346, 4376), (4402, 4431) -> 1.04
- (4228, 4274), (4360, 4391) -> 1.07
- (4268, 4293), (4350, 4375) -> 1.13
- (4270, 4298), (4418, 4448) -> 1.24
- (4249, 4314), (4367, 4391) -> 1.13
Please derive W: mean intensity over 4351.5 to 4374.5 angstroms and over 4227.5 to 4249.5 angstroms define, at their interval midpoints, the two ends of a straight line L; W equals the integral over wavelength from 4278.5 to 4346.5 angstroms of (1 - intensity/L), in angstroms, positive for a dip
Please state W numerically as 6.24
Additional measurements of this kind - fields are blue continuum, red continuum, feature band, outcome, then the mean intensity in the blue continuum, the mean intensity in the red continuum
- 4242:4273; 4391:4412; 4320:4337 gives 0.2 angstroms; 8.63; 9.2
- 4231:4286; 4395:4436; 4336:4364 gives 0.5 angstroms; 8.55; 9.69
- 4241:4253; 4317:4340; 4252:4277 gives 1.5 angstroms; 8.84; 9.07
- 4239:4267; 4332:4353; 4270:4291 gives 1.4 angstroms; 8.61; 9.08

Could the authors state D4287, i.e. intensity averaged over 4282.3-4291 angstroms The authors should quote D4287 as 7.84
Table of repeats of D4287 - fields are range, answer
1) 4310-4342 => 8.82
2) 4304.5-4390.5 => 8.8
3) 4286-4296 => 8.05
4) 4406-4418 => 9.66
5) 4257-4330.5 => 8.08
